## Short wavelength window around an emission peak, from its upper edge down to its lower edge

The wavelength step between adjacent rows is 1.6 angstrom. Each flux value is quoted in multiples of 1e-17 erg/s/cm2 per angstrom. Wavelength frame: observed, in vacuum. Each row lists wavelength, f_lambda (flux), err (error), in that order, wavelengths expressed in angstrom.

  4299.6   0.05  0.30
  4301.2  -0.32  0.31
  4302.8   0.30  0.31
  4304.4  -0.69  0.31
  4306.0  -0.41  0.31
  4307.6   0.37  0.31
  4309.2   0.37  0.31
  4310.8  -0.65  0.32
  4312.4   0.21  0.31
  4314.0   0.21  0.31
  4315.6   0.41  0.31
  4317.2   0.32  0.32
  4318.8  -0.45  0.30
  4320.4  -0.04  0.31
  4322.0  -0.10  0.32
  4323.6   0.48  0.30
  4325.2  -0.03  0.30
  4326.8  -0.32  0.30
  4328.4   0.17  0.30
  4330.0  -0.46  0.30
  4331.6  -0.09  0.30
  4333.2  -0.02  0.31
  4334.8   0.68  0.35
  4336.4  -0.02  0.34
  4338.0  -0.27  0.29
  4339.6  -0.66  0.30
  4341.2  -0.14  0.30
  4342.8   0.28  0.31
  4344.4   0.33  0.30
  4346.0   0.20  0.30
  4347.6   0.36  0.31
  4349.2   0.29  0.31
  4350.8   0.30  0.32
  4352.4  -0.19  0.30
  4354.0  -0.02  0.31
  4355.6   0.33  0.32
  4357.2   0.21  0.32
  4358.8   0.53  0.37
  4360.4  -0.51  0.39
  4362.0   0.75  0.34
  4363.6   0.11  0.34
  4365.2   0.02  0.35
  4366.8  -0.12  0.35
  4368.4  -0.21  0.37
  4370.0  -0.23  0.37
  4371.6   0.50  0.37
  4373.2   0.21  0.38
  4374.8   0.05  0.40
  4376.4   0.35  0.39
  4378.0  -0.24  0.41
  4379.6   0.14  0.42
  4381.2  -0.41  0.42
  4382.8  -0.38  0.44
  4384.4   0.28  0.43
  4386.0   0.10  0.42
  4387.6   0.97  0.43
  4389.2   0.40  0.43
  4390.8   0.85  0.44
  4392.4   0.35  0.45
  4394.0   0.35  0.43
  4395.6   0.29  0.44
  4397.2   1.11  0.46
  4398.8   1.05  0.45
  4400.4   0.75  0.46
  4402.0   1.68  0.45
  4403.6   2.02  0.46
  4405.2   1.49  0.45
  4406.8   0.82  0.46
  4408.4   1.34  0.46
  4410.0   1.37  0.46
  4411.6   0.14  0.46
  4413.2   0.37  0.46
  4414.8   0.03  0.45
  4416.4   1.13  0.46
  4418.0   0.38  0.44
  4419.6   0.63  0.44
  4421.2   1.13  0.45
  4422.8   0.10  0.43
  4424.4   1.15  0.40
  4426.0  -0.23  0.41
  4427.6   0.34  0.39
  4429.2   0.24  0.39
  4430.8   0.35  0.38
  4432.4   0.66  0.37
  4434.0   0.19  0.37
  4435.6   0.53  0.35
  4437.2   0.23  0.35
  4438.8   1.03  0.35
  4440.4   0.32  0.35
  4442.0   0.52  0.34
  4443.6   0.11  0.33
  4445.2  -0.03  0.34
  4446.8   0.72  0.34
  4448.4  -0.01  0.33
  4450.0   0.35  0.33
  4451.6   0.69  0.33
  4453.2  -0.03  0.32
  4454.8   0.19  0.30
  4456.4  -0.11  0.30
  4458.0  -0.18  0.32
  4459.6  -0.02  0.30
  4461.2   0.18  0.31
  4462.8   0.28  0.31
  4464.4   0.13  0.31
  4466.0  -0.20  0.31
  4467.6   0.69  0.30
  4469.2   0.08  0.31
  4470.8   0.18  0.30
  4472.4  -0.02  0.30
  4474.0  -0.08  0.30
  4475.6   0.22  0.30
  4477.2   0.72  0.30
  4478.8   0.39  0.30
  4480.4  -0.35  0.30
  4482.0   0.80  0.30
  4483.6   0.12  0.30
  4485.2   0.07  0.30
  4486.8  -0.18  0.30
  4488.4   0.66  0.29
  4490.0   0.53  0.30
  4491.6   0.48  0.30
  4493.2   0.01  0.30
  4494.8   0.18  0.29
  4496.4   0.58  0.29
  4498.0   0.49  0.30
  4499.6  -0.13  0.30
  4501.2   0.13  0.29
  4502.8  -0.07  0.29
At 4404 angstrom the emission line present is Lyman alpha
